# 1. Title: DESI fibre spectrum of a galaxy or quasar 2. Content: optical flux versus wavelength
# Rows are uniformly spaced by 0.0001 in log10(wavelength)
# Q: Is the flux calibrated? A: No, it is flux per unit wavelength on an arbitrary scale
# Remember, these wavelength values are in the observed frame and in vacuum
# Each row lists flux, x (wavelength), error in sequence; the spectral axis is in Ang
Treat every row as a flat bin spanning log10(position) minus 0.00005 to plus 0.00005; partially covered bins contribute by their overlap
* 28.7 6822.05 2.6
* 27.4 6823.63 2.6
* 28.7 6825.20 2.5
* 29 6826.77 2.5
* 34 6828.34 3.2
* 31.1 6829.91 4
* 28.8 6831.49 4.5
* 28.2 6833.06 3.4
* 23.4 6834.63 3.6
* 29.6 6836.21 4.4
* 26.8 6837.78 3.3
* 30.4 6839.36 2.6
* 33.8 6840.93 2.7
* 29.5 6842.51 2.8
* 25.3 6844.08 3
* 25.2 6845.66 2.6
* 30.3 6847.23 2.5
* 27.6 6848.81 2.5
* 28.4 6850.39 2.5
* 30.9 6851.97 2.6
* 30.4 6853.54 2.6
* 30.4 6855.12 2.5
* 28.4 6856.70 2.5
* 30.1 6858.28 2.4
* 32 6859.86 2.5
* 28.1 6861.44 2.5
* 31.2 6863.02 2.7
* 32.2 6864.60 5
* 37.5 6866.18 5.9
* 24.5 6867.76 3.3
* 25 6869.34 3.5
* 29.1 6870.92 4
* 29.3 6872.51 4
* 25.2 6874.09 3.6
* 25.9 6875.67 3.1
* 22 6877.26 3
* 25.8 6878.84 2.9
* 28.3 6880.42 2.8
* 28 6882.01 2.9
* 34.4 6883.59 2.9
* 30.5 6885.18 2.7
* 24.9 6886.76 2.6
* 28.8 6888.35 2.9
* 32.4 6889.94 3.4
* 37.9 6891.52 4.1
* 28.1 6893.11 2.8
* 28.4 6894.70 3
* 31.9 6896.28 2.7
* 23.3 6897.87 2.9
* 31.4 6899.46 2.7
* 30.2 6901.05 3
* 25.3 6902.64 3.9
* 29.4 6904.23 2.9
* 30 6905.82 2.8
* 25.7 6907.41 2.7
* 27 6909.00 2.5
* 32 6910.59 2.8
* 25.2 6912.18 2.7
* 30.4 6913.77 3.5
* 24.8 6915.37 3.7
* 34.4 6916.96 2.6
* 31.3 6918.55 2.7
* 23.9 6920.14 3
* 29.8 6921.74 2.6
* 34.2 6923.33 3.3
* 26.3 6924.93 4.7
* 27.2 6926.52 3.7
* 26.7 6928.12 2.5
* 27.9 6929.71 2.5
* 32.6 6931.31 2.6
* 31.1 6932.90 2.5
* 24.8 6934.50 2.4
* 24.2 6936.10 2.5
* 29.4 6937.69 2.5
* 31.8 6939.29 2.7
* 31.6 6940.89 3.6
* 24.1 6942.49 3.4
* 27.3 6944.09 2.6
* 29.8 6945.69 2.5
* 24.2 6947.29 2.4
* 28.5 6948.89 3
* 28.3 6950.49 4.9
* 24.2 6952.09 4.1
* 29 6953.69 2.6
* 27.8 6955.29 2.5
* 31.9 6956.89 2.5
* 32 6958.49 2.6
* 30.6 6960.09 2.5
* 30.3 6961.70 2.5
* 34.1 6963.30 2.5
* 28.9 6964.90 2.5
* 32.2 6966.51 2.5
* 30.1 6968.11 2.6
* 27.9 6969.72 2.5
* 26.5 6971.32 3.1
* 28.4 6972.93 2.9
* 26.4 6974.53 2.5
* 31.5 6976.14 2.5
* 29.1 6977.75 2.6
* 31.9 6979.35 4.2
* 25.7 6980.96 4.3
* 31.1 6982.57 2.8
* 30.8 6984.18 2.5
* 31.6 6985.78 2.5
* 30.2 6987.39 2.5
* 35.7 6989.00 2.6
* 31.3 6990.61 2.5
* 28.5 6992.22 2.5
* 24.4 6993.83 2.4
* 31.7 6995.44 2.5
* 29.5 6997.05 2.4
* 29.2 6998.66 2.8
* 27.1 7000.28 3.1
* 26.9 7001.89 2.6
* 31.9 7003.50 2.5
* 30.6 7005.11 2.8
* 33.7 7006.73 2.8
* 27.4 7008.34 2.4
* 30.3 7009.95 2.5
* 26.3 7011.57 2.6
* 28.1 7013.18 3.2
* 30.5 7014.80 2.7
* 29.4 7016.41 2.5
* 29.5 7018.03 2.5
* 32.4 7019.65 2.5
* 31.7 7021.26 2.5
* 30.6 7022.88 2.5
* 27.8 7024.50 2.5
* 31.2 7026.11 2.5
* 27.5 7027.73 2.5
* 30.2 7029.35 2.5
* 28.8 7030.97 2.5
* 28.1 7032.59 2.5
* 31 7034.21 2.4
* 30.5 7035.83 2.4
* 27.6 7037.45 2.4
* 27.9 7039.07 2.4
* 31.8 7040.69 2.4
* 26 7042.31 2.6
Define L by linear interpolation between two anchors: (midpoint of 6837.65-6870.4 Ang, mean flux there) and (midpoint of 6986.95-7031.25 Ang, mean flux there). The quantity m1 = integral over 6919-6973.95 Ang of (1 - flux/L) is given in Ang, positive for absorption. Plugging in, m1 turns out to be 1.6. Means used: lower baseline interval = 29.5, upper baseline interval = 29.7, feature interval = 28.8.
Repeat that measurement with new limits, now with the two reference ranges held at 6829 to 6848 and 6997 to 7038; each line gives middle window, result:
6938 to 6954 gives 0.7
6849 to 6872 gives -0.9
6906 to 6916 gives 0.4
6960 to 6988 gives -0.5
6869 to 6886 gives 0.7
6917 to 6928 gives 0.0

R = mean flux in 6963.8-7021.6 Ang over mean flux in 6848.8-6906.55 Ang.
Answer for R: 1.0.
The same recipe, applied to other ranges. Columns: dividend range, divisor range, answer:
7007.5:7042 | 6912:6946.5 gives 1.03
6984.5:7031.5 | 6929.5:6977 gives 1.03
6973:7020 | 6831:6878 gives 1.04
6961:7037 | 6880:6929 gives 1.02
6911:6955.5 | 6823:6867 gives 0.96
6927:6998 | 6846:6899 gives 1.00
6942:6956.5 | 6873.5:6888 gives 1.00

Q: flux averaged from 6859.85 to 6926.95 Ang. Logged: 28.9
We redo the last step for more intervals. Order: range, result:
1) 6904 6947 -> 28.6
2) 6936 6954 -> 27.8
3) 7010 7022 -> 29.7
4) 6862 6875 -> 29.2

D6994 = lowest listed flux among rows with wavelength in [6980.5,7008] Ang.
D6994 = 24.4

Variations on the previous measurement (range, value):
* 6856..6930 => 22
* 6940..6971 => 24.1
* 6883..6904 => 23.3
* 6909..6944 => 23.9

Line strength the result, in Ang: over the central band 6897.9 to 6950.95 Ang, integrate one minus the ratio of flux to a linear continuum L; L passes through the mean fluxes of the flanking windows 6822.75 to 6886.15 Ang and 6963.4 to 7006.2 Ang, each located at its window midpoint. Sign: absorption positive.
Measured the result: 1.60 Ang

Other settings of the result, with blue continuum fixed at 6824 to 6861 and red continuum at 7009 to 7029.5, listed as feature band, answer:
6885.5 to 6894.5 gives -0.3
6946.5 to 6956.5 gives 0.8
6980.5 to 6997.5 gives -0.3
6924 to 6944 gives 0.9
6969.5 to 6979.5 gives 0.3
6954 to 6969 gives -0.7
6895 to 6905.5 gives 0.3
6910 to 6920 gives 0.0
